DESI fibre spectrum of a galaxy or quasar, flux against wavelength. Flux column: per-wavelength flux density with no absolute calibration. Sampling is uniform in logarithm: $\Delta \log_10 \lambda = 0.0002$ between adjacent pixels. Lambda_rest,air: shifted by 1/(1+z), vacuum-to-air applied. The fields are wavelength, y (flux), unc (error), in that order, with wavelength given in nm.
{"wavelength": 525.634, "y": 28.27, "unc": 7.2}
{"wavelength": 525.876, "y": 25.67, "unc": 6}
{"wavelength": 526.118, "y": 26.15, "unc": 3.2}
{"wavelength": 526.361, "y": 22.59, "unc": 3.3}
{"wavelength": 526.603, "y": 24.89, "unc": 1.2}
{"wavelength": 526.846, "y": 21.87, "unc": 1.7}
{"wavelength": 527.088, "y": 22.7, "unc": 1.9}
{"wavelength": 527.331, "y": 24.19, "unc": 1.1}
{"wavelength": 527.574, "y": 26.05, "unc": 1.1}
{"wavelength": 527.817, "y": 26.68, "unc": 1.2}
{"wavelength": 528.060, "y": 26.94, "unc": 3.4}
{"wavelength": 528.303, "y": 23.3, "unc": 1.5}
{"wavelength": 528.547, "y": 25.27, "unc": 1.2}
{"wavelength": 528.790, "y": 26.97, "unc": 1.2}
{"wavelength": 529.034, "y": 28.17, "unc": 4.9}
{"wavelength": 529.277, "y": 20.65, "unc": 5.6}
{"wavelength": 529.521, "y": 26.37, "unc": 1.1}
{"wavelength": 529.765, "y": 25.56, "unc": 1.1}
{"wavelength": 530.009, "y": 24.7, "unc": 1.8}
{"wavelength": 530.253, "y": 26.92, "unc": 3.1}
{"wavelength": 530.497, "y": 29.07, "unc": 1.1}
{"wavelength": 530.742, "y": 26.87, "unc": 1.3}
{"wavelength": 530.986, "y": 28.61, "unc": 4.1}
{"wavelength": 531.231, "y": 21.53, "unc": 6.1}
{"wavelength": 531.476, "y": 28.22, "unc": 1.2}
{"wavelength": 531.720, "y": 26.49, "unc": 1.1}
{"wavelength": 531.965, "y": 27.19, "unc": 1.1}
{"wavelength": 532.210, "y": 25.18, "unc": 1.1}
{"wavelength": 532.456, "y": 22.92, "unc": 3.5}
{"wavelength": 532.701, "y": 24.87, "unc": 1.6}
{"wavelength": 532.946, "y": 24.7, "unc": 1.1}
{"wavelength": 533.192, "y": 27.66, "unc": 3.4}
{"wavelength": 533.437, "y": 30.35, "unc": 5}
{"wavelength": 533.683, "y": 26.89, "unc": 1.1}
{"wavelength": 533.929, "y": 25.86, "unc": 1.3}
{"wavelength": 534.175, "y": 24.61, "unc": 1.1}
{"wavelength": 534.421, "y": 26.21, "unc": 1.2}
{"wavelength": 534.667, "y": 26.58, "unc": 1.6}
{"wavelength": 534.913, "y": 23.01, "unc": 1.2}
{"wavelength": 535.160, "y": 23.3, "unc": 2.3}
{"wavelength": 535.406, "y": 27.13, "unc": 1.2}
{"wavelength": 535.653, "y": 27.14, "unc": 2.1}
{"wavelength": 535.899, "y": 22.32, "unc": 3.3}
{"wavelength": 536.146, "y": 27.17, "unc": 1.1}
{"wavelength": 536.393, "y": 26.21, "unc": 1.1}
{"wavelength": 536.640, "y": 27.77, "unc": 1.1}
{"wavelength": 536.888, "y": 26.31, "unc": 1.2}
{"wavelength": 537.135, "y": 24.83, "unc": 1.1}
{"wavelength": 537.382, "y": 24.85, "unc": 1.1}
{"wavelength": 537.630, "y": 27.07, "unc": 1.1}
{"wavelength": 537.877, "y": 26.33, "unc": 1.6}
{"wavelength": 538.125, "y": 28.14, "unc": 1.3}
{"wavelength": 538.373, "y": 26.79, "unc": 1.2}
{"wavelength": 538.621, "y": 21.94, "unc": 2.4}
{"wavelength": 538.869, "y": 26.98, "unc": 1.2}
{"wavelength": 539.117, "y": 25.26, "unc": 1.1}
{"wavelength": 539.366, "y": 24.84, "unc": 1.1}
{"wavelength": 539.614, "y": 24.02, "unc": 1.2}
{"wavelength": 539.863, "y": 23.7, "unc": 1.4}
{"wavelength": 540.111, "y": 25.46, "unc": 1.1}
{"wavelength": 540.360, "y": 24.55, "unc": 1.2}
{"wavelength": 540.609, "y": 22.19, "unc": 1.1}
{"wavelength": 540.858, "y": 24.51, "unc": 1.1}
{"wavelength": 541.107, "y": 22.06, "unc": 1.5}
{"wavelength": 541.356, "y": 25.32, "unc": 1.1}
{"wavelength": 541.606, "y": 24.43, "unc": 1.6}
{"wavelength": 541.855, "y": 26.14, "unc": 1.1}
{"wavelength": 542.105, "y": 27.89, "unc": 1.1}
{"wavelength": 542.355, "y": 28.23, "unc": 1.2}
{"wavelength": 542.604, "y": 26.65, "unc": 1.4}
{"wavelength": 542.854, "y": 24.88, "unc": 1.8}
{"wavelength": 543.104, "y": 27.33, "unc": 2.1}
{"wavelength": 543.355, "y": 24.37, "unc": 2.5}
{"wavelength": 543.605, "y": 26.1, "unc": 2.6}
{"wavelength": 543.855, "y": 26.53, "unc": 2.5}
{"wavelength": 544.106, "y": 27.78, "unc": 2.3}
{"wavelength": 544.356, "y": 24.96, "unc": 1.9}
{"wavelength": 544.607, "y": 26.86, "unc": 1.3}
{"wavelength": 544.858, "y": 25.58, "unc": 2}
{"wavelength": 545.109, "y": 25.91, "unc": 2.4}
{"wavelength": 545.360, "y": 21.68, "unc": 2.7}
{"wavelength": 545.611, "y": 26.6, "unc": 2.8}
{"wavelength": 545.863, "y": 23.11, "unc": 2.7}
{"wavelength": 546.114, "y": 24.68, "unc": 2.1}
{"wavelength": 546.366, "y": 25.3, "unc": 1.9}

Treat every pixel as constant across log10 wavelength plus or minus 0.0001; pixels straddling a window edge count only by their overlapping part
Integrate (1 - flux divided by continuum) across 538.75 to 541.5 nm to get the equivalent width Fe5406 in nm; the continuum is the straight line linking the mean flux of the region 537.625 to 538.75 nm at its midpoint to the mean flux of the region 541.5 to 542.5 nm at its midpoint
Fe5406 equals 0.20 nm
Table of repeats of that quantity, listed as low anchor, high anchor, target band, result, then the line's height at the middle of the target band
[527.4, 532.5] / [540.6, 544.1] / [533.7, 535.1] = 0.029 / 25.8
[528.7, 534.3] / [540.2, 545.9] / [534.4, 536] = 0.050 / 25.9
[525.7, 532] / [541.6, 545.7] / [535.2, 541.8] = 0.152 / 25.9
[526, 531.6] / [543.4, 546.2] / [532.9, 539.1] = -0.146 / 25.4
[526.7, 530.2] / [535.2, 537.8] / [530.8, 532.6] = -0.026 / 25.4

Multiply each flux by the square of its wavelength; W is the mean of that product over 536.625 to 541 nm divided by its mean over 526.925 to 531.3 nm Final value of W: 1.02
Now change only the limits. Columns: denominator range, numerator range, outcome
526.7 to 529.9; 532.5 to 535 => 1.06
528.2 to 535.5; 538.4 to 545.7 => 1.02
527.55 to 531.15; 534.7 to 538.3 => 1.02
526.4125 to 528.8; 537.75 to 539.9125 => 1.07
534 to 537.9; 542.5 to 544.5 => 1.04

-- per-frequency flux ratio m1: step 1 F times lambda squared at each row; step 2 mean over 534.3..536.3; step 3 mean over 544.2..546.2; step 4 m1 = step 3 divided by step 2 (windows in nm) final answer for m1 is 1.02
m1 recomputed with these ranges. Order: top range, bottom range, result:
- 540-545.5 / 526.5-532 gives 1.04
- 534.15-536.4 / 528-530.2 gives 1.02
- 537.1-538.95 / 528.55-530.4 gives 1.04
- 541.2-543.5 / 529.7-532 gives 1.03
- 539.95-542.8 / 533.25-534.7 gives 0.97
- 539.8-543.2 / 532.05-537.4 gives 1.01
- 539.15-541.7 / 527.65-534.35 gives 0.96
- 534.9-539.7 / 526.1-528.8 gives 1.08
